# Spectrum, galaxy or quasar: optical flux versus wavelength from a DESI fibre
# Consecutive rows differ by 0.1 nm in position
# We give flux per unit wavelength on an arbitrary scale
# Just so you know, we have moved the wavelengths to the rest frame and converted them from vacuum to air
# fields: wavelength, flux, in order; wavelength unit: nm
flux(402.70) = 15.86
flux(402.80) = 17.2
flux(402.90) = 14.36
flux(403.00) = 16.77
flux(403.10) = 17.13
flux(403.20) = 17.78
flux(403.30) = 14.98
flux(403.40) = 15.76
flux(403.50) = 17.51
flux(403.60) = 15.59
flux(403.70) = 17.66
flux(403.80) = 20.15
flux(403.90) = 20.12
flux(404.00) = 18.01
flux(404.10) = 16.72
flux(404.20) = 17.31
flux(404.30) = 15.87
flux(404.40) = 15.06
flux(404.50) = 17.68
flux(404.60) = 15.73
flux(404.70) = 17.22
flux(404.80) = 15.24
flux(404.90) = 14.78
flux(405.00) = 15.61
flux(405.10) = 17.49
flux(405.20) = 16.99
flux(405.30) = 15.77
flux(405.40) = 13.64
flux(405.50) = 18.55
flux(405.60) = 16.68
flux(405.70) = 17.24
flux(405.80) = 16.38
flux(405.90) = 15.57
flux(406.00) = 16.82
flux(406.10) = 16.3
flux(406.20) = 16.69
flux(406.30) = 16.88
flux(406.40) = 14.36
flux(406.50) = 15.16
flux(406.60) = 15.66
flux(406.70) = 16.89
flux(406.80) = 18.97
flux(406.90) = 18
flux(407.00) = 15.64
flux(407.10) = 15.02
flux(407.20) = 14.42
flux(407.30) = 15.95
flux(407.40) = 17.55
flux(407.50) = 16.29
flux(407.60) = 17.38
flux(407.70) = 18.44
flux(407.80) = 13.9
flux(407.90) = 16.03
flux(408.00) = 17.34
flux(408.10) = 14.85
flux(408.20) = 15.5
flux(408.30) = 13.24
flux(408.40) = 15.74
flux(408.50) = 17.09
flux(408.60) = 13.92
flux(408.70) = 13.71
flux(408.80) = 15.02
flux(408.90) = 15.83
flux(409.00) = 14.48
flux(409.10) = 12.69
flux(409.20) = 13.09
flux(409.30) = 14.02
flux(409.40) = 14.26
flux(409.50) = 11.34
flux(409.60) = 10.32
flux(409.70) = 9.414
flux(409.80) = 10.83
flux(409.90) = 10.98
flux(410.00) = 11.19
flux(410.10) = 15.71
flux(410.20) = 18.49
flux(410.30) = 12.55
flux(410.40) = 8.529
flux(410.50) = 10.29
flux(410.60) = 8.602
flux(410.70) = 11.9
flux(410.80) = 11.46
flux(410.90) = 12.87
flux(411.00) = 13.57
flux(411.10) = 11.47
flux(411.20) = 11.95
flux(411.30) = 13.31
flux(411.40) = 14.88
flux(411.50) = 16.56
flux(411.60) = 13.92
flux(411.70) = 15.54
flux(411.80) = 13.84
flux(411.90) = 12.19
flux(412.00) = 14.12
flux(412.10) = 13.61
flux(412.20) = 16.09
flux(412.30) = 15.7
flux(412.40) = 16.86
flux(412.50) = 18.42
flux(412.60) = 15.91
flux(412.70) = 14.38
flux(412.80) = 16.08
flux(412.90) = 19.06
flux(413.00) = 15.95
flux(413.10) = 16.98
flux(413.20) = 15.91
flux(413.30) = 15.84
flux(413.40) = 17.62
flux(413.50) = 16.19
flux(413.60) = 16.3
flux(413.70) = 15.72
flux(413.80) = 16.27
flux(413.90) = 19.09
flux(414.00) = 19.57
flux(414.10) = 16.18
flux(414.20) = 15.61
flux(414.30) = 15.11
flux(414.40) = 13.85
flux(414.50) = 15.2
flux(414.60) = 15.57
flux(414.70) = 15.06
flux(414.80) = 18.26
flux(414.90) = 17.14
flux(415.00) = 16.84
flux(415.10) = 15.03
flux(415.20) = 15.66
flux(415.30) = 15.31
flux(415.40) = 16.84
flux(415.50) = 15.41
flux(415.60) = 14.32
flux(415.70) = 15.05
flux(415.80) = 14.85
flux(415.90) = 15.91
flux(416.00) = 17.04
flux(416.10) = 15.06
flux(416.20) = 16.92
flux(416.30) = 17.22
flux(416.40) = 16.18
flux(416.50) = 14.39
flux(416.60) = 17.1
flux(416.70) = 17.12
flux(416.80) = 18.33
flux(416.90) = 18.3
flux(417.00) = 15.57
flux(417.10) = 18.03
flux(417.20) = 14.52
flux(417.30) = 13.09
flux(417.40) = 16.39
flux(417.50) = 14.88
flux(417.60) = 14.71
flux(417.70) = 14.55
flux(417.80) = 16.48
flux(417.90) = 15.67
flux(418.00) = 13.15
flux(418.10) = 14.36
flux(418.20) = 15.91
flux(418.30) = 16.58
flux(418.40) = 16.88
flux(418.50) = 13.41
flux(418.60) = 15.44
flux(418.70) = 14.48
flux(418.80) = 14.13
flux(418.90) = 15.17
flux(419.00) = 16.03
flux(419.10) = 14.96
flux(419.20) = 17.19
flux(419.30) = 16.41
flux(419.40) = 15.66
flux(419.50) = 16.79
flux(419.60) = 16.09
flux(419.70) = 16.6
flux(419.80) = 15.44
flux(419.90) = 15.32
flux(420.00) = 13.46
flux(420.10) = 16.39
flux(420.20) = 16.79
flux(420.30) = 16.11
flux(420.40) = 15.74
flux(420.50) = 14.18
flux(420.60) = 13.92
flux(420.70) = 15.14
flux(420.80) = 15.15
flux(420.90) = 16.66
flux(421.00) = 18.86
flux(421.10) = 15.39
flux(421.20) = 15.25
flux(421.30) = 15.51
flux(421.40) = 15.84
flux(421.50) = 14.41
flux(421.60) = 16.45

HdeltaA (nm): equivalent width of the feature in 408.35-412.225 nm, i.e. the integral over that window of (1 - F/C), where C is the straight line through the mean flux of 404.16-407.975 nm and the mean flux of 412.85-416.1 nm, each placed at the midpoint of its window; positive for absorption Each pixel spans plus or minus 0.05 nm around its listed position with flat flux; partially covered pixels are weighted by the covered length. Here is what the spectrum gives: 0.73 nm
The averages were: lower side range 16.3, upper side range 16.2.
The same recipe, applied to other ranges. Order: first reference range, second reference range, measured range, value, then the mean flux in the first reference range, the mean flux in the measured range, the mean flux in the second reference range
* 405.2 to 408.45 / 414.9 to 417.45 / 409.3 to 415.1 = 0.55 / 16.2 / 14.6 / 16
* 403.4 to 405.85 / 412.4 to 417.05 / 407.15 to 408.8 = 0.09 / 16.8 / 15.7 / 16.3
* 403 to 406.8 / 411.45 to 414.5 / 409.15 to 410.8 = 0.43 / 16.6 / 12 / 15.9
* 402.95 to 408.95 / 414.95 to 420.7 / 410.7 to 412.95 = 0.20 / 16.3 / 14.6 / 15.7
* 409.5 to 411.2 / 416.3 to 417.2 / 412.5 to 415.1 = -0.36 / 11.8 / 16.4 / 16.8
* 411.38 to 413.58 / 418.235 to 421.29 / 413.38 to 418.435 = -0.10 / 15.7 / 16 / 15.7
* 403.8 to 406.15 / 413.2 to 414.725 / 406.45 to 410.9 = 0.60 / 16.6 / 14.2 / 16.2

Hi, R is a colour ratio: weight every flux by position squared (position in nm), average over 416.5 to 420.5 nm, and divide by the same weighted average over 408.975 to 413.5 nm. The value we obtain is 1.2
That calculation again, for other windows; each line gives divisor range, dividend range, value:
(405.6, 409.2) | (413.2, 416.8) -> 1.06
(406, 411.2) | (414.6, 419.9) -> 1.15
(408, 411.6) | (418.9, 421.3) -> 1.26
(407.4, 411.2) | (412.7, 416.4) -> 1.22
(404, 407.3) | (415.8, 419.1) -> 1.02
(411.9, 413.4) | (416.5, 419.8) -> 1.01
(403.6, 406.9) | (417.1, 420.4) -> 0.99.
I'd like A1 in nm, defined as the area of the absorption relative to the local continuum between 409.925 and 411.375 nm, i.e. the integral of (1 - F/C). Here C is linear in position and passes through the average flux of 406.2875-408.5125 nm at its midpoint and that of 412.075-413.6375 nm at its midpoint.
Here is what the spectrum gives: 0.35 nm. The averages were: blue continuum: 16.1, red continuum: 16.3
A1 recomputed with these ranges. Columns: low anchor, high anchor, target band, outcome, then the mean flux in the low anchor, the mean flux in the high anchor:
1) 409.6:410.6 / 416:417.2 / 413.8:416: -0.10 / 11.7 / 16.7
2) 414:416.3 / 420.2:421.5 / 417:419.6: 0.05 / 15.9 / 15.6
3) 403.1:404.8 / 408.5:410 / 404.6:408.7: -0.33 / 17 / 12.9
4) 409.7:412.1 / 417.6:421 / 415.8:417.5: -0.19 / 12.8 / 15.5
